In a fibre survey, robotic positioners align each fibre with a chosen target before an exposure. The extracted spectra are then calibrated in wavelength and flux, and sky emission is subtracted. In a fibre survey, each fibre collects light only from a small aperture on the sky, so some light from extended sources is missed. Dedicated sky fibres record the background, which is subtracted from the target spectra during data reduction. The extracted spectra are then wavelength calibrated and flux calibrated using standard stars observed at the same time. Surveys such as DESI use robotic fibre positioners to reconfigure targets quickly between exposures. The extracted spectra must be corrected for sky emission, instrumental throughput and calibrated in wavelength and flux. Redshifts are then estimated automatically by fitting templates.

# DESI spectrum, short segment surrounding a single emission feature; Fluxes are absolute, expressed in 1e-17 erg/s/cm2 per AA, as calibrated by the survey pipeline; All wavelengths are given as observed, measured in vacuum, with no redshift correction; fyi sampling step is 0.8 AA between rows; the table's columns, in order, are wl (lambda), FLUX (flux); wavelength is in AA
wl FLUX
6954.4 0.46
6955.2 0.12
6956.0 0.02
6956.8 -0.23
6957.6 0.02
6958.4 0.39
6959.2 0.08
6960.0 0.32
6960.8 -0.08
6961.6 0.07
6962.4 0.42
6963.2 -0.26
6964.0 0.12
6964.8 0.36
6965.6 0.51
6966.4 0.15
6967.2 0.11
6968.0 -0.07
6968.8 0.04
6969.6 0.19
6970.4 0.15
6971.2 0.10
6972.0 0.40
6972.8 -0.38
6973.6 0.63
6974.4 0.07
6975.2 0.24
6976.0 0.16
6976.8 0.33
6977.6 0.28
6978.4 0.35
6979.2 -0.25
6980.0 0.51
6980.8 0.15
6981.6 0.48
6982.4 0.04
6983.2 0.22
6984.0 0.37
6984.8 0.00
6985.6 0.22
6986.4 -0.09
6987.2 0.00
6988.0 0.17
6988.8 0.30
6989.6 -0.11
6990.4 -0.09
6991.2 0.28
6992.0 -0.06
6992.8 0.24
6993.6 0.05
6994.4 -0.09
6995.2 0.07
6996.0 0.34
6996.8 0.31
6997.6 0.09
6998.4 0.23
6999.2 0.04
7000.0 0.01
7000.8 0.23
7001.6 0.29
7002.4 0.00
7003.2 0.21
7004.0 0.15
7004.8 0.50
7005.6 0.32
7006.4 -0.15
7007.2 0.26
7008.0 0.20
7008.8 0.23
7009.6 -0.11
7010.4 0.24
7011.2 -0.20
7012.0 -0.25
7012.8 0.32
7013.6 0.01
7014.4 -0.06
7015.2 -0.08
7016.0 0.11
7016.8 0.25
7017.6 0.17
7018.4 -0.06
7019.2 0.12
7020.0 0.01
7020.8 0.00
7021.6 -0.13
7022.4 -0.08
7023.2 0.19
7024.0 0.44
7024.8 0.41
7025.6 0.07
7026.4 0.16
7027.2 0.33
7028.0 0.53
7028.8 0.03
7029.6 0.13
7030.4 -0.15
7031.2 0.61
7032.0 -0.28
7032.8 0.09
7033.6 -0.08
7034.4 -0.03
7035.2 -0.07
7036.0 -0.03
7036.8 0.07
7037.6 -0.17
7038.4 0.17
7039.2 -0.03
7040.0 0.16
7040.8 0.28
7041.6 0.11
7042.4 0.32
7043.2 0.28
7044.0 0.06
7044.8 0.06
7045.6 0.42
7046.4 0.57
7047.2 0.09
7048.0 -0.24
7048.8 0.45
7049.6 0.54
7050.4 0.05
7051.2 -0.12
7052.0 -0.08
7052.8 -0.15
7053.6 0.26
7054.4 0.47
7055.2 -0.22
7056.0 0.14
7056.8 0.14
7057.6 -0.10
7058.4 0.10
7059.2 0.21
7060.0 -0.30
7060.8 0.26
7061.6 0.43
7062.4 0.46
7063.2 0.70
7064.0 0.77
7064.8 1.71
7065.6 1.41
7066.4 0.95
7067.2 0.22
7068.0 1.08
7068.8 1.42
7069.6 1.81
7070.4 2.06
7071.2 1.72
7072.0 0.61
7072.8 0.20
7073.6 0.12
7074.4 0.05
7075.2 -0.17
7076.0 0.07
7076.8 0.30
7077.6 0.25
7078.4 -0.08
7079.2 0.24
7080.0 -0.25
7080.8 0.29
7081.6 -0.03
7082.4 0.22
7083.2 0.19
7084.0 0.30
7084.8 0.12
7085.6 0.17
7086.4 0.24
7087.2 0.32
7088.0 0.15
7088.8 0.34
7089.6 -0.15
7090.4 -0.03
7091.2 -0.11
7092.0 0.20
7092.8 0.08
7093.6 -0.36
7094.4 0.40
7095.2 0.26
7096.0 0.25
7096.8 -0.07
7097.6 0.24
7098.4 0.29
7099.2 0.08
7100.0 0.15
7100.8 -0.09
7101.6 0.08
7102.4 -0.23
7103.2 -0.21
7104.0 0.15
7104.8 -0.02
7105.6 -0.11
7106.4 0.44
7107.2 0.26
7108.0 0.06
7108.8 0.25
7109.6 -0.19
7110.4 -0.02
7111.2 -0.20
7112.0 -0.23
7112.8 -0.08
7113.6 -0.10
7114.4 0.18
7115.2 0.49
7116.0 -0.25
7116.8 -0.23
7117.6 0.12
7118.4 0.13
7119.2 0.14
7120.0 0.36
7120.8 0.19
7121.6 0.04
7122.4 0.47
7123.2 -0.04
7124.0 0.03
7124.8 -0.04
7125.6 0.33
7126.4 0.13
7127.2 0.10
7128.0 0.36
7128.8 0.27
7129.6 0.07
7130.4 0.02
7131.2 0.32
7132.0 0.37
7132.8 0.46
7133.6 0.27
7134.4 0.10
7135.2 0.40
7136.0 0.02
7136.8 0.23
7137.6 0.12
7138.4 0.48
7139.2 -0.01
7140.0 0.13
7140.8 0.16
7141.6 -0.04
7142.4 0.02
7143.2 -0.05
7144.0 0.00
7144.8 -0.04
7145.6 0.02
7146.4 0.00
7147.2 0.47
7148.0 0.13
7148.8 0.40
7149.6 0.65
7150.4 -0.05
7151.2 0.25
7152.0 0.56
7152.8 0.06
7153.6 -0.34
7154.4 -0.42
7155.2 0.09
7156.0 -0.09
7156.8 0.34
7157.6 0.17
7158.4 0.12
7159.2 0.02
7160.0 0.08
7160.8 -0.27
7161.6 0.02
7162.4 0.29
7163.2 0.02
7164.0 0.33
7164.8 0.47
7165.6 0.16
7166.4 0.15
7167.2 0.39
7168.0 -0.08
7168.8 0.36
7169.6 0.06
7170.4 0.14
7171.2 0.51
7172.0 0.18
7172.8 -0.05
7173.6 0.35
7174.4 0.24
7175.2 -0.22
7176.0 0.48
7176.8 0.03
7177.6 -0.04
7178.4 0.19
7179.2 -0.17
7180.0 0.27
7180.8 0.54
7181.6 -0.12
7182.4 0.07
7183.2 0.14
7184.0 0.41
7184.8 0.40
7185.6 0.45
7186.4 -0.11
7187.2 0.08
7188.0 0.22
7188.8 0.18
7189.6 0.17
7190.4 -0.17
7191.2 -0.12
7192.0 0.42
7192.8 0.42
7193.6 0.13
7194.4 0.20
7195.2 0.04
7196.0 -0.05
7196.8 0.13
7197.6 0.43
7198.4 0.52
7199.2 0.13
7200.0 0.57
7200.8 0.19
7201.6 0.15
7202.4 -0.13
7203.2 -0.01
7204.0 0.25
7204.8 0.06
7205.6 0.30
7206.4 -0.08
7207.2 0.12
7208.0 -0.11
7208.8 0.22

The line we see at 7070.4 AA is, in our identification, [O II] 3727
